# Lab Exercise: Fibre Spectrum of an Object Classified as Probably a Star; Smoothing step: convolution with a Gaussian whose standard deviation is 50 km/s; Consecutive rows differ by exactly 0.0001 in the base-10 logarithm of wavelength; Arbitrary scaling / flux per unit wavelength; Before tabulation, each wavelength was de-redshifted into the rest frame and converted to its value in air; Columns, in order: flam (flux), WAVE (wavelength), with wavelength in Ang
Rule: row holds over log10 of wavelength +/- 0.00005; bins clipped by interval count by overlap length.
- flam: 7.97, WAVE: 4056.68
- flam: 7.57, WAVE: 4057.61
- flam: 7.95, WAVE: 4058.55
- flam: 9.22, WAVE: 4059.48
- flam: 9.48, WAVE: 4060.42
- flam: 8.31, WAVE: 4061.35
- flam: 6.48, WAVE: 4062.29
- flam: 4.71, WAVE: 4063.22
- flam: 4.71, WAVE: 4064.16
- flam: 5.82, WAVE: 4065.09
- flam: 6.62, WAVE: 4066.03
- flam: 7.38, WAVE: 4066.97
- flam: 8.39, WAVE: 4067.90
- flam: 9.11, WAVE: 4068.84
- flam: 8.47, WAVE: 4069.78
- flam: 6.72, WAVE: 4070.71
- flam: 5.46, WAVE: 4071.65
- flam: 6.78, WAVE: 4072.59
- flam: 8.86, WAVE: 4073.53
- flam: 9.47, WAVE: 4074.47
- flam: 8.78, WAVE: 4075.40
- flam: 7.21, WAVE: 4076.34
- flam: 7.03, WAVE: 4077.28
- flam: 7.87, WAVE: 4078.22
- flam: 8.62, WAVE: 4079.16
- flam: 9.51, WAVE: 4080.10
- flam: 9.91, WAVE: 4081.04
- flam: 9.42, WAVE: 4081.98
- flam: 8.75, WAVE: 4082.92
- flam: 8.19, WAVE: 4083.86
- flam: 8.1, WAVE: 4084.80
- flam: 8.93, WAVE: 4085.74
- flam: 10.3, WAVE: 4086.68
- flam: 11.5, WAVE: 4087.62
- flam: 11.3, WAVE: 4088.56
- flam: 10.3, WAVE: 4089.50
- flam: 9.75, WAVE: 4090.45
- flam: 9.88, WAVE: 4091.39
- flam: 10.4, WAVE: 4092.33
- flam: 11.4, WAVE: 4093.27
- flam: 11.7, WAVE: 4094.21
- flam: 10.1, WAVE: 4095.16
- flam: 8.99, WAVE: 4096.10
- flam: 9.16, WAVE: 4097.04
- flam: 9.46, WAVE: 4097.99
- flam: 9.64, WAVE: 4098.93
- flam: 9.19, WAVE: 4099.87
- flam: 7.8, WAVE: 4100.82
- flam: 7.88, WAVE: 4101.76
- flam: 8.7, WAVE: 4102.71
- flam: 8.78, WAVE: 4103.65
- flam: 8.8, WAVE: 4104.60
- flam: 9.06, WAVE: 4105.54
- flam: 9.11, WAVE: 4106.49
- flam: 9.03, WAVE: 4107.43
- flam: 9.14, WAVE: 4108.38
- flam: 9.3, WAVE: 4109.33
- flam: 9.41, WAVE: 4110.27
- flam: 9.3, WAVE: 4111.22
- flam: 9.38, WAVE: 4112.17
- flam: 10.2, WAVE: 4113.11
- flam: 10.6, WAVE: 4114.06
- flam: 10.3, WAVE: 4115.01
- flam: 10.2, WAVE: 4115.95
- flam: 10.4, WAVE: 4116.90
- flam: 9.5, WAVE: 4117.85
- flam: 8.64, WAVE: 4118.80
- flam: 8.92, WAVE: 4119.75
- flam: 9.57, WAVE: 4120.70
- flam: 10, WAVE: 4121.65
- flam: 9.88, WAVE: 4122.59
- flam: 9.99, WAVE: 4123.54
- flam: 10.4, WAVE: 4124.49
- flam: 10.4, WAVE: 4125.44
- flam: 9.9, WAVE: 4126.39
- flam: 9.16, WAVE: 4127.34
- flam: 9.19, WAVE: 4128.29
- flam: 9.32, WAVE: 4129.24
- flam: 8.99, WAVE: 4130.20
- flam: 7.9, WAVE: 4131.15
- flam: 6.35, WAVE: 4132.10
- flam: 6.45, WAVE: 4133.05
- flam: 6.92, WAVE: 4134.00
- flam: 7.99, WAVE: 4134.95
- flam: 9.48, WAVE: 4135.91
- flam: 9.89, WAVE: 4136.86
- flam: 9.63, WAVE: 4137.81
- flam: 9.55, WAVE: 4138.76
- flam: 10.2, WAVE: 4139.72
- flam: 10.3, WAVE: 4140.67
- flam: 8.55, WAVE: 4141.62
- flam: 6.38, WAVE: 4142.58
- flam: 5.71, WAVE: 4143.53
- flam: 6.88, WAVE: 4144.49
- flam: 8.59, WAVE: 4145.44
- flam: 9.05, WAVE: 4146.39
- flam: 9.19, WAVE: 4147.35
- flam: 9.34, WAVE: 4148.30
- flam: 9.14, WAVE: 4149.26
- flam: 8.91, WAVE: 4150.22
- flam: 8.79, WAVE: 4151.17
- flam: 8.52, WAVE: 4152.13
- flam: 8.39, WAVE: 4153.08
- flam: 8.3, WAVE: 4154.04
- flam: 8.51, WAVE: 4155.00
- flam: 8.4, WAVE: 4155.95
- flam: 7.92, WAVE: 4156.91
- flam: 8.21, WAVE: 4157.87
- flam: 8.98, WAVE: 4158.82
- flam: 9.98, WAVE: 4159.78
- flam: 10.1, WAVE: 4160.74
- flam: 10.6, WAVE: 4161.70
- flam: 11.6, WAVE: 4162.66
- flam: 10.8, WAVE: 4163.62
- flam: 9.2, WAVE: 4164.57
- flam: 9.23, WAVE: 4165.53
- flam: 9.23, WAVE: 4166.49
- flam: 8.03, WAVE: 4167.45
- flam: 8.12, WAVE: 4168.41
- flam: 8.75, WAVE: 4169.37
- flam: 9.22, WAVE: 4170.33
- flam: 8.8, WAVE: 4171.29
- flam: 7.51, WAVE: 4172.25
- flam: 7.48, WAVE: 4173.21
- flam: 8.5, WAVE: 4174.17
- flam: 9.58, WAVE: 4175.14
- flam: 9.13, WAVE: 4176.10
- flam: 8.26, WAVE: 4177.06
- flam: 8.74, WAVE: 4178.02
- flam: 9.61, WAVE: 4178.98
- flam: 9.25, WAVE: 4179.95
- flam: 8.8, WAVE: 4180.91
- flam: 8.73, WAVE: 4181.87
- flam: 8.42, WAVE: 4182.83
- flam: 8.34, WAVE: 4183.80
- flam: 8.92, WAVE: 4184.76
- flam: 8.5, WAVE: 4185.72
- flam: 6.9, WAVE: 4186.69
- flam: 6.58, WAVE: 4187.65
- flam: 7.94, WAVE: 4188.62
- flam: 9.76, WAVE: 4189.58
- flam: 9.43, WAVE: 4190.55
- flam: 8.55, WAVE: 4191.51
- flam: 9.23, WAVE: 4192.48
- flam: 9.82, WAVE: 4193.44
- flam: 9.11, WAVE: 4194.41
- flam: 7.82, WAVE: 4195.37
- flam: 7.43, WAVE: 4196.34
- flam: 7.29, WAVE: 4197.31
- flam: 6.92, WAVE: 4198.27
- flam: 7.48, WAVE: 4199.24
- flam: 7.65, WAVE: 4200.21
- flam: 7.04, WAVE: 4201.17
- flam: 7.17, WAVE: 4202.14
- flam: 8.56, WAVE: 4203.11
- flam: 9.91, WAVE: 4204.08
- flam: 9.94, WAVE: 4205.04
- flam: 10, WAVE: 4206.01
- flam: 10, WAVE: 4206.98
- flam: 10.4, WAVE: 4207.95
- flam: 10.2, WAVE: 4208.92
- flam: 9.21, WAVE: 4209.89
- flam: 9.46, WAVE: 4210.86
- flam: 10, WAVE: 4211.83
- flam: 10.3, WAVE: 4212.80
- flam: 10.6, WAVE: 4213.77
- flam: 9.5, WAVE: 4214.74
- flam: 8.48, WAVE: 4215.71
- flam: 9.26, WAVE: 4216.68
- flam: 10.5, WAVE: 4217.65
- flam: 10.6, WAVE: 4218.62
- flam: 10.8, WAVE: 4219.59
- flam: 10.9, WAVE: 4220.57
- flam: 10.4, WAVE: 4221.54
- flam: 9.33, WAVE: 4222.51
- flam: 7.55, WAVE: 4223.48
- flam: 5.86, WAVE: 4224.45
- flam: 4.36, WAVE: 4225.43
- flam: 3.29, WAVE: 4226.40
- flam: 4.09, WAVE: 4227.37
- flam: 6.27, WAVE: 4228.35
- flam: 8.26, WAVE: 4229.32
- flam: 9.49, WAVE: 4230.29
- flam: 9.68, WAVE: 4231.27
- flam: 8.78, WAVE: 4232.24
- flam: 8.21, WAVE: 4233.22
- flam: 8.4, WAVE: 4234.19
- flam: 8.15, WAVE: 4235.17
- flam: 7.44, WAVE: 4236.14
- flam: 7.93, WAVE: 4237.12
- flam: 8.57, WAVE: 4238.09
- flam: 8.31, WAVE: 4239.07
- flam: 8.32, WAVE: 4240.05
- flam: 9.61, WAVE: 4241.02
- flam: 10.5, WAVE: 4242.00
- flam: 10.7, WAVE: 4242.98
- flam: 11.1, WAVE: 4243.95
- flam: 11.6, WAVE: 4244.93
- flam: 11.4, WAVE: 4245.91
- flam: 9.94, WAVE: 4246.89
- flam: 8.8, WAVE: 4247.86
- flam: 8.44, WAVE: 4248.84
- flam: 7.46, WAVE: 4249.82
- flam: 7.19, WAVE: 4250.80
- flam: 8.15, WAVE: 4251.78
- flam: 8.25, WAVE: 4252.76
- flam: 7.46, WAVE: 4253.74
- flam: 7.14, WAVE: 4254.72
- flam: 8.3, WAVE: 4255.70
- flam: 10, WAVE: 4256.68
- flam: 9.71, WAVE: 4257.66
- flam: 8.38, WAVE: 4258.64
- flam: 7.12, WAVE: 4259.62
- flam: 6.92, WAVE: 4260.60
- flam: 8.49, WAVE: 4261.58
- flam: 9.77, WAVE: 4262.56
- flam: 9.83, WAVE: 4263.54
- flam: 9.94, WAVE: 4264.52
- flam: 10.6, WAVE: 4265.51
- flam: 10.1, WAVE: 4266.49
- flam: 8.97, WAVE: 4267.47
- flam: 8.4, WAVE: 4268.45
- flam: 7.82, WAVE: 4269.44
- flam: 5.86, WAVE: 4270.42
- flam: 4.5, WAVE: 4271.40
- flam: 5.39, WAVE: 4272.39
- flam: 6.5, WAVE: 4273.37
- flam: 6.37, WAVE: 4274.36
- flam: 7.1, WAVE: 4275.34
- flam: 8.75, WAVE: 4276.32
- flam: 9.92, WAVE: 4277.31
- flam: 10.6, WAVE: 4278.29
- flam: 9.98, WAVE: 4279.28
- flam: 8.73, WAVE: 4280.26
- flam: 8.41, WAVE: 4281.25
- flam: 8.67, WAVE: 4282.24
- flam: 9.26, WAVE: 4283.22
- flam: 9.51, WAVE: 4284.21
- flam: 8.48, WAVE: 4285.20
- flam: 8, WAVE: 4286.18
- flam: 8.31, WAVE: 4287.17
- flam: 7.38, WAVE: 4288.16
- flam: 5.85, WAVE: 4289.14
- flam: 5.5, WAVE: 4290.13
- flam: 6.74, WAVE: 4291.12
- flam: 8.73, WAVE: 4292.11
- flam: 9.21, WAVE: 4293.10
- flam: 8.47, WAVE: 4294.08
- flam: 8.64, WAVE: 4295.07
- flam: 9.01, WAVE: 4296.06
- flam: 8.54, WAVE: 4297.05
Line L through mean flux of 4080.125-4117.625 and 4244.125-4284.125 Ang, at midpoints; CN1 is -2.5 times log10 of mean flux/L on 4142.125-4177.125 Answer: 0.05 mag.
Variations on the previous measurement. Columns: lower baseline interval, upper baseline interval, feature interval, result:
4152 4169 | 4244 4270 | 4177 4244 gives 0.04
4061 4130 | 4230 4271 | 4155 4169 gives -0.04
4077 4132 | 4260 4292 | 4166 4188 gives 0.05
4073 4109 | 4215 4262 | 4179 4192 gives 0.04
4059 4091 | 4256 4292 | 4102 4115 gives -0.13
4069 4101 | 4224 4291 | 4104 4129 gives -0.08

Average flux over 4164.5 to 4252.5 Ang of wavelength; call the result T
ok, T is 8.71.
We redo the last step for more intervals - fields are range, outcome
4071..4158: 9.03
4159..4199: 8.78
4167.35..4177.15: 8.51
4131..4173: 8.72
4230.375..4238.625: 8.44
